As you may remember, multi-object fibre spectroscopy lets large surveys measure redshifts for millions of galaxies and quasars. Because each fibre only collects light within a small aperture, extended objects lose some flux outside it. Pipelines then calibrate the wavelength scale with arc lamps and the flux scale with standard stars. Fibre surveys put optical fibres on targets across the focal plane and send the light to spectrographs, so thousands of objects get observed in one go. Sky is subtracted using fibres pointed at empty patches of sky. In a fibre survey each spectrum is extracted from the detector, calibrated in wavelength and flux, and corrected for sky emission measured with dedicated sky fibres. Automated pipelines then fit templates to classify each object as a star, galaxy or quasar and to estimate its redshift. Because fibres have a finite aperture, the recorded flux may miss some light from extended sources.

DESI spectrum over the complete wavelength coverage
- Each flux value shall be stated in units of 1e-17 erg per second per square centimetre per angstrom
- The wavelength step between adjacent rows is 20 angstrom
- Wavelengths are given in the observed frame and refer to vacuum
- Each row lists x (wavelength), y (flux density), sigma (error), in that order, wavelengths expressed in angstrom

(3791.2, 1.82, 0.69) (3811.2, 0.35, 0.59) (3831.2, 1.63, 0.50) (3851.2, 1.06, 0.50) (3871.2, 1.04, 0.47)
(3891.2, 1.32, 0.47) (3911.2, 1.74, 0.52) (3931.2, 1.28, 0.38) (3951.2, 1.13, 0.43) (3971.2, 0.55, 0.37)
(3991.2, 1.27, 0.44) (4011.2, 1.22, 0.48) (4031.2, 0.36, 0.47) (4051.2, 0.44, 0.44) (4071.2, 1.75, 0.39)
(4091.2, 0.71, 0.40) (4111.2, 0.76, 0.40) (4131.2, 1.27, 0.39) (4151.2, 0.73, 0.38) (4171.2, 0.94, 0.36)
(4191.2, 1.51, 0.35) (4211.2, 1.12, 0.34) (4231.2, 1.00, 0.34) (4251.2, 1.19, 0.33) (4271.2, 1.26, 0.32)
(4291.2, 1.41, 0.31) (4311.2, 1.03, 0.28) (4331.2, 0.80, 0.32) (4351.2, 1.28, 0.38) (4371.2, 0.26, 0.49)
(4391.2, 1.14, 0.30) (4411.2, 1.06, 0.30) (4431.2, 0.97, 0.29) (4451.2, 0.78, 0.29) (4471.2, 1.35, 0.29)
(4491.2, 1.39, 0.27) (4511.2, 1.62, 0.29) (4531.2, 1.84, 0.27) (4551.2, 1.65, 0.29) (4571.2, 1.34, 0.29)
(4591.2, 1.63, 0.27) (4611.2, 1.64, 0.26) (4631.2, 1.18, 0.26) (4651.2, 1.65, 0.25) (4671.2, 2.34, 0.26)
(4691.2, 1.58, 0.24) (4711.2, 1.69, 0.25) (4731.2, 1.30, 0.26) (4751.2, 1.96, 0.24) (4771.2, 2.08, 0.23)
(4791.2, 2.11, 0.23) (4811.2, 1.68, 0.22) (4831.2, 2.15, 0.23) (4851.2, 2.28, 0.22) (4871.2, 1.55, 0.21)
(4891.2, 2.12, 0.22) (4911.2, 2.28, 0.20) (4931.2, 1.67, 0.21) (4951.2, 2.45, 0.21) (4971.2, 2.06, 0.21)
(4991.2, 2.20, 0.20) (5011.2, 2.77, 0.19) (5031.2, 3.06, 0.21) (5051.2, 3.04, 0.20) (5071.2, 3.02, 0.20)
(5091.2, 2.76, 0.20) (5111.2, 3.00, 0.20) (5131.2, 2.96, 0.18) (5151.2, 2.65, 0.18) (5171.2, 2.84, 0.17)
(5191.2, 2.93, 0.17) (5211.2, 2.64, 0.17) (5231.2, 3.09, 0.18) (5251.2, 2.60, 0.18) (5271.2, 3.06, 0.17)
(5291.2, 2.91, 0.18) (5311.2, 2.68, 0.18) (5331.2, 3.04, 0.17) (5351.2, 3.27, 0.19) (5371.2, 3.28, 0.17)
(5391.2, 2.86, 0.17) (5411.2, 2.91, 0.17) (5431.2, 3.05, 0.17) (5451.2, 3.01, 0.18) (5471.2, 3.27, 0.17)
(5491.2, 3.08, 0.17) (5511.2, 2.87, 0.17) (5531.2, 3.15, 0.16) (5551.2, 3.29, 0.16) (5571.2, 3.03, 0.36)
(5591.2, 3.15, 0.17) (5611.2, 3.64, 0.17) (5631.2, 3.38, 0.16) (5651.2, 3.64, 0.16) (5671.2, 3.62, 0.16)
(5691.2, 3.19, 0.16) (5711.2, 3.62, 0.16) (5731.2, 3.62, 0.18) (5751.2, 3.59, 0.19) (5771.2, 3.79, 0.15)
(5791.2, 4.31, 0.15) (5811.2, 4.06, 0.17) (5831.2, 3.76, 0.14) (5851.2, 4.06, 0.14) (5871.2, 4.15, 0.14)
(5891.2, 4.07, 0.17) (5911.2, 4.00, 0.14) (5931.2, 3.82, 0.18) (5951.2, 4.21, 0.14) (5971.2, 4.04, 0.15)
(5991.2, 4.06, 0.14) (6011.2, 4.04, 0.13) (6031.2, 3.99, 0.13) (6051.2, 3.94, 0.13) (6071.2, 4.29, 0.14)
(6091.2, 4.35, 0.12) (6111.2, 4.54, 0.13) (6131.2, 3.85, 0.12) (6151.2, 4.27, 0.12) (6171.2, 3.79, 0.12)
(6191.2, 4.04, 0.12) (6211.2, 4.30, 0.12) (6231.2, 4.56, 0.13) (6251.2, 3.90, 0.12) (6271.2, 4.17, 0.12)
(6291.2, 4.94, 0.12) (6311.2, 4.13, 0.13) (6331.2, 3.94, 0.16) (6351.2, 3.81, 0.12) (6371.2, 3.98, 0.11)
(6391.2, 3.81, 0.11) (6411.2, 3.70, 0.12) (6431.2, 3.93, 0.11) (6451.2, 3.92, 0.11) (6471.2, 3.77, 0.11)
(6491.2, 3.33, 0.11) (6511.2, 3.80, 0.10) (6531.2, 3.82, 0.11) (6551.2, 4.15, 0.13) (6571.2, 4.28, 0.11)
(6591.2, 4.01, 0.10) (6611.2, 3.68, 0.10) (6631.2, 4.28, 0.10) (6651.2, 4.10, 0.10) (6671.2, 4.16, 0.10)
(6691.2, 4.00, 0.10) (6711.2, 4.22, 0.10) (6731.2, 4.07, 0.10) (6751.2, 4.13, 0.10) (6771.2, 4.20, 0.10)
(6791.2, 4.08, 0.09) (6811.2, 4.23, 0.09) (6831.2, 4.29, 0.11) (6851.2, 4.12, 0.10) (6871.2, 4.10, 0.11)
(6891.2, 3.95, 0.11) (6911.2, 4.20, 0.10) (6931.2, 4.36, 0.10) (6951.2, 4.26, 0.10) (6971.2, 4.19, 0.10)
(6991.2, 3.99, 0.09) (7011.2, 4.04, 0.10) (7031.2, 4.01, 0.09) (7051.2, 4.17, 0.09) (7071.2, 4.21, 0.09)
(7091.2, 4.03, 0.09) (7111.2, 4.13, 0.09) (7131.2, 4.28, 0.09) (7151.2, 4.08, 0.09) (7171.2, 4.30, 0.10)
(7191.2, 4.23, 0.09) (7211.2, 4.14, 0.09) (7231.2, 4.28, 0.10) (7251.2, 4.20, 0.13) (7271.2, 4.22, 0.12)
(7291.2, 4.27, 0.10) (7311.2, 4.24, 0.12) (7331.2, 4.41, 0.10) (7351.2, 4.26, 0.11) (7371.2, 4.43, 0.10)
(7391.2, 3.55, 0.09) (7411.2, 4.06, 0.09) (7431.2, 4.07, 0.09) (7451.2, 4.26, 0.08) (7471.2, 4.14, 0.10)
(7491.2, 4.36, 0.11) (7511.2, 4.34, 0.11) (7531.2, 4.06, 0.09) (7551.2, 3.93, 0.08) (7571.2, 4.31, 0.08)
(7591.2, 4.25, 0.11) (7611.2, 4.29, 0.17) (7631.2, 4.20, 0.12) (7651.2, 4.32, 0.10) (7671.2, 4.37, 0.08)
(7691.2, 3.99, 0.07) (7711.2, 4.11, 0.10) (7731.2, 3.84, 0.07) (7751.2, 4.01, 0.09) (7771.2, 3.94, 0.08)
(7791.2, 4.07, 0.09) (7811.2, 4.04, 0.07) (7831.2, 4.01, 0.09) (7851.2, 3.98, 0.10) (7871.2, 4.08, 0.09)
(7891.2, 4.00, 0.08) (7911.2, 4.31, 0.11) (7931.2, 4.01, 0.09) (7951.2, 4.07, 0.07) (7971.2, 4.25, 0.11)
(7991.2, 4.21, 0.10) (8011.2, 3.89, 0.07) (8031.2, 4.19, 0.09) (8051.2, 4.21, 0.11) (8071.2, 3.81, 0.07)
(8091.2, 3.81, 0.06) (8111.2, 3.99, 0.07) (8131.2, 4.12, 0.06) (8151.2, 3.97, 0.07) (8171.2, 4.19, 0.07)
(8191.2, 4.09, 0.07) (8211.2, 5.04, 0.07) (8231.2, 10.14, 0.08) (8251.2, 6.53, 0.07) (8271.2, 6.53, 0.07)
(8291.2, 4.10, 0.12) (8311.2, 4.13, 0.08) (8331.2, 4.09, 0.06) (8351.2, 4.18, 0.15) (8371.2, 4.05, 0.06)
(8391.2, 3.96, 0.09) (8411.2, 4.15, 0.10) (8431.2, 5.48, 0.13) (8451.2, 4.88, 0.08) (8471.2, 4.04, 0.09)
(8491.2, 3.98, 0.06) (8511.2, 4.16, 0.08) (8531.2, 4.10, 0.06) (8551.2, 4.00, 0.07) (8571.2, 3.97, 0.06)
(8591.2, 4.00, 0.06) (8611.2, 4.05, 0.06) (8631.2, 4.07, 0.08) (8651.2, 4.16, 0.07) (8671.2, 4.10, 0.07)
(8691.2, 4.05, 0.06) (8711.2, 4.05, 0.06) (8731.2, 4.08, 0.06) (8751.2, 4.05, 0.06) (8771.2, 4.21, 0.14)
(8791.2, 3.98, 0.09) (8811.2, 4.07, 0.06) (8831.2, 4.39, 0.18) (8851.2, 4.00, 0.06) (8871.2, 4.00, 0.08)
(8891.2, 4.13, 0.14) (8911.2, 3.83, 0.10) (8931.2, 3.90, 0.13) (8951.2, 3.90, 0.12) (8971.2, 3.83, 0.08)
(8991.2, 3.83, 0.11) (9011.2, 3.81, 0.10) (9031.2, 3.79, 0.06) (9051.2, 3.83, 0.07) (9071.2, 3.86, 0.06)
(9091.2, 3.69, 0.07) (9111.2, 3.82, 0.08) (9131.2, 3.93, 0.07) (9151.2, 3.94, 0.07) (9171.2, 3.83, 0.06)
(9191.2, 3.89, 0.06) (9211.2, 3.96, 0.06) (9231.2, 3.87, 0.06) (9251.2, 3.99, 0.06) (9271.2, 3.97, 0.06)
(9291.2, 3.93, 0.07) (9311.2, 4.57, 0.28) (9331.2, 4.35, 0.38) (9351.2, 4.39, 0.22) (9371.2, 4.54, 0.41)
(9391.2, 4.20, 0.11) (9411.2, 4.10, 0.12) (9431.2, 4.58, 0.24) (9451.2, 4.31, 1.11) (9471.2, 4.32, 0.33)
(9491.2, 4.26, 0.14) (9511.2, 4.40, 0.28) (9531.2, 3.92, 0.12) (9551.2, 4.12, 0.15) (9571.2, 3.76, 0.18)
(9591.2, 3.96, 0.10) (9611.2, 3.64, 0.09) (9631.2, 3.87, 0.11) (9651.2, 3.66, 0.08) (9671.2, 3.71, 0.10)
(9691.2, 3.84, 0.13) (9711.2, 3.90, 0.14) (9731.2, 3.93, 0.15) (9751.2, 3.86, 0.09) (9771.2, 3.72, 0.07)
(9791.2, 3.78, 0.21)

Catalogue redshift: 0.25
